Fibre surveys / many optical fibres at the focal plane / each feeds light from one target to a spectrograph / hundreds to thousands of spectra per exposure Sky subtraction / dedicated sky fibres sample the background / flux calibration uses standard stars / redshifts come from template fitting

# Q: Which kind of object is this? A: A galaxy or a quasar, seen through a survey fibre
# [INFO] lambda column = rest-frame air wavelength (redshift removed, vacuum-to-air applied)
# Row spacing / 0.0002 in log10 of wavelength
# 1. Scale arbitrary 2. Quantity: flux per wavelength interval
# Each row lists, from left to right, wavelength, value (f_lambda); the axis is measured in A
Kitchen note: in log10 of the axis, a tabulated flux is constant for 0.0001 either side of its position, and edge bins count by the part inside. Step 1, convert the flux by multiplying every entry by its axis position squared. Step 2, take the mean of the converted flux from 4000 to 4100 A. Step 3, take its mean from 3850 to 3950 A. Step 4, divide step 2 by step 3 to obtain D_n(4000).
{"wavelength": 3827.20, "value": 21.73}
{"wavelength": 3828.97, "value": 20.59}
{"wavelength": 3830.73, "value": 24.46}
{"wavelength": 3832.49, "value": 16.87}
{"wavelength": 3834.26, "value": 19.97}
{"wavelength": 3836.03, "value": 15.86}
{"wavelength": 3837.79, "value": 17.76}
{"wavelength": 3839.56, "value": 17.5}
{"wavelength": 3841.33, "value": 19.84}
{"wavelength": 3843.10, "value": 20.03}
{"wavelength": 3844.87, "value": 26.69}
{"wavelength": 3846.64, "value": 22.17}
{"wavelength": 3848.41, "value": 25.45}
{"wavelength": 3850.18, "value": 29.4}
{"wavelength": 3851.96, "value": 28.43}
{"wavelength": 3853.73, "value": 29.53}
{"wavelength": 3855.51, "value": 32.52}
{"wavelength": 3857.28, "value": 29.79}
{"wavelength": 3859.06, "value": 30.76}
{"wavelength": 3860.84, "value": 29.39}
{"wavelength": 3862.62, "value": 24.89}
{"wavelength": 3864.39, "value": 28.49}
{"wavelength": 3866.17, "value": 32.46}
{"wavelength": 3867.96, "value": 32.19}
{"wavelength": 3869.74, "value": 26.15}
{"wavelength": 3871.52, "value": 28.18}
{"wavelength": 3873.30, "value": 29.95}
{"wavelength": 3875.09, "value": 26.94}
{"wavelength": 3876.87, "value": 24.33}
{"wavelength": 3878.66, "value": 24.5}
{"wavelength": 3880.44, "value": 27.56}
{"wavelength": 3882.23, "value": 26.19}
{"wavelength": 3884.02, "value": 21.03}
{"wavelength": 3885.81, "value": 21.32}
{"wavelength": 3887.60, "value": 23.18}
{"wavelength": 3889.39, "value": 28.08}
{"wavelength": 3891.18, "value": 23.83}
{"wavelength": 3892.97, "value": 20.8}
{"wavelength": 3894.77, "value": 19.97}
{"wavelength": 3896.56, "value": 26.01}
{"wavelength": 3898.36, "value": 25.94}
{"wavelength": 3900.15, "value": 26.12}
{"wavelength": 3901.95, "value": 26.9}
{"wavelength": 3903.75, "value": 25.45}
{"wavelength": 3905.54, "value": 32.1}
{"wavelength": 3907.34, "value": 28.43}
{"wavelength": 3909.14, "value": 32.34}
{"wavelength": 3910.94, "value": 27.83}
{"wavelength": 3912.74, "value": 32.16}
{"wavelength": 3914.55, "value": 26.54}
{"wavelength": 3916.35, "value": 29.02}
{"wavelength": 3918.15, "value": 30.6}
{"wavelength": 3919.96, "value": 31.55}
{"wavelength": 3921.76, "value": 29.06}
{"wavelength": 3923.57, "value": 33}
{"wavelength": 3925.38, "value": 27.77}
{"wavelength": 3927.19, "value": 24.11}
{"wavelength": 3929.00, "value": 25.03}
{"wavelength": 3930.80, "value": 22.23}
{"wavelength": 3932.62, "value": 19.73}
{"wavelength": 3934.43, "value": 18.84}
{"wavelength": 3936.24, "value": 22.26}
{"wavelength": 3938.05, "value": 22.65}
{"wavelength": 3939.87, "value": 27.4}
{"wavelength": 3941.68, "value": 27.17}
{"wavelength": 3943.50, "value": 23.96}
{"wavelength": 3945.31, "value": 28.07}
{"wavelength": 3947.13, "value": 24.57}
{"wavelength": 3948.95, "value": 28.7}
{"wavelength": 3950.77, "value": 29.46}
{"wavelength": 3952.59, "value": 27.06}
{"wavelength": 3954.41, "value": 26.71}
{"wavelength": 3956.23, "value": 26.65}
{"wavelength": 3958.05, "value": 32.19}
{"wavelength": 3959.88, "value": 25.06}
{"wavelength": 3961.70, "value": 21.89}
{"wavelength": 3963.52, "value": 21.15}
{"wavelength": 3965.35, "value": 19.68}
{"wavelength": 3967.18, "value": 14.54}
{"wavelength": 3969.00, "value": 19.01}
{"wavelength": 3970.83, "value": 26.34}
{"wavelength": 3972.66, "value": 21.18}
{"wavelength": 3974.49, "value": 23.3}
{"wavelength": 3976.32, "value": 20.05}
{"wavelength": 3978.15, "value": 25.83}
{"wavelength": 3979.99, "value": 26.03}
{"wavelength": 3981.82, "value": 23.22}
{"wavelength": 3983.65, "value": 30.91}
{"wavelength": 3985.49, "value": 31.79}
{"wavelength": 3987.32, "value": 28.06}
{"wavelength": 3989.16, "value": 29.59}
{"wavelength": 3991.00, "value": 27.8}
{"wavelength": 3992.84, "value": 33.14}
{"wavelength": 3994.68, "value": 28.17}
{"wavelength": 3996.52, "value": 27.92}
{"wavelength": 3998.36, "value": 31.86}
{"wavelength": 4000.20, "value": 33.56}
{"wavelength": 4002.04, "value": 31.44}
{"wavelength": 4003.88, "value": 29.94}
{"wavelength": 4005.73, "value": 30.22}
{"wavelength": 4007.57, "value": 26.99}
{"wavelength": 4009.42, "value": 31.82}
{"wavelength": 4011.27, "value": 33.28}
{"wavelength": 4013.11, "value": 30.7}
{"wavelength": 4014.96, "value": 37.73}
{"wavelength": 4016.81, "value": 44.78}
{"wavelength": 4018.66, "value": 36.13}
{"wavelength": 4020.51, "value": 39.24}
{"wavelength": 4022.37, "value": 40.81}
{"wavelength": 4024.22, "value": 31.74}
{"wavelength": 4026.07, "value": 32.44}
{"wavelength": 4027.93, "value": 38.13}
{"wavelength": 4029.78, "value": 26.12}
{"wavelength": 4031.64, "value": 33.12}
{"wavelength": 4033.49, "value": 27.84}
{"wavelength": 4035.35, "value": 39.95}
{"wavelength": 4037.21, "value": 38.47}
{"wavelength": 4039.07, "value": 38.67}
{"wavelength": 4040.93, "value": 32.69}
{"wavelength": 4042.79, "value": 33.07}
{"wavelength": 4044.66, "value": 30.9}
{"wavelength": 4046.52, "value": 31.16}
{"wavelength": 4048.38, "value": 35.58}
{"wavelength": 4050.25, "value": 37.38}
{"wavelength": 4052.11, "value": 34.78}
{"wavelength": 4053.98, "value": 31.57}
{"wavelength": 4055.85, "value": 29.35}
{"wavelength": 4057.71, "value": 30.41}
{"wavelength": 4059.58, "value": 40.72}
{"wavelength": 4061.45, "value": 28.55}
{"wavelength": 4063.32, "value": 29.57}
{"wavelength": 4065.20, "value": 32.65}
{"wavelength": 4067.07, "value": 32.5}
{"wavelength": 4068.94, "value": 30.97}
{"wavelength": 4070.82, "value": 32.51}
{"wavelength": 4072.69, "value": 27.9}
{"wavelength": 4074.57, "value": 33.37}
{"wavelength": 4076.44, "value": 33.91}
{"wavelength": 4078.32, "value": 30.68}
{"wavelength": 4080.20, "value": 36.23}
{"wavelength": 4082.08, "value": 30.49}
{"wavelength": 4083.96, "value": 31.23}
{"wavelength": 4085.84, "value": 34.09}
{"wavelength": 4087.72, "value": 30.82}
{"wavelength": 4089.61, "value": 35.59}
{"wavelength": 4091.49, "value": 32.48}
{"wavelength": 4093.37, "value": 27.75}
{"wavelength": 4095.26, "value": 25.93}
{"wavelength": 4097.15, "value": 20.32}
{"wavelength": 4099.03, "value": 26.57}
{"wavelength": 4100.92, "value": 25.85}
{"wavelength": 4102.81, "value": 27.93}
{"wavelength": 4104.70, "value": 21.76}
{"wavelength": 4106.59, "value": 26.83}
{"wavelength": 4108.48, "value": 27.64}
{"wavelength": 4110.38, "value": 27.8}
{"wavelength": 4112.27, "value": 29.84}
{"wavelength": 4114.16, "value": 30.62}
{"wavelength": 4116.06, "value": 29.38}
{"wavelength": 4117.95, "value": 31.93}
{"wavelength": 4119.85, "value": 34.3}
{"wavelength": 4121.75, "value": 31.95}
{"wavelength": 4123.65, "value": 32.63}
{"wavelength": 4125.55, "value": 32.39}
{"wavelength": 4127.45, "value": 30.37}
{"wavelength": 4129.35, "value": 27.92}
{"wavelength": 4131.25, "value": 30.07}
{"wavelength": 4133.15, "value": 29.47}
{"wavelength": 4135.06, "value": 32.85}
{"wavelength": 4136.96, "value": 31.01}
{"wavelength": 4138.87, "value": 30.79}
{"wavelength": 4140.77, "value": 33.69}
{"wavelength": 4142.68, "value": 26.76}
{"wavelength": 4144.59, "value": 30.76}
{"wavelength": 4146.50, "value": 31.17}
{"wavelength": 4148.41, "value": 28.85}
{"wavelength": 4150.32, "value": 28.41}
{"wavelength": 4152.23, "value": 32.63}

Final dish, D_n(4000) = 1.31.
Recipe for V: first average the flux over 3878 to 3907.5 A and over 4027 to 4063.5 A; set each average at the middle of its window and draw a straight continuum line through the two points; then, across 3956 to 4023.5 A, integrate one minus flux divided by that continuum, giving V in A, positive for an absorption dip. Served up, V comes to 4.00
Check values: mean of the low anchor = 25.1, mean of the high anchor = 33.5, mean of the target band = 28.8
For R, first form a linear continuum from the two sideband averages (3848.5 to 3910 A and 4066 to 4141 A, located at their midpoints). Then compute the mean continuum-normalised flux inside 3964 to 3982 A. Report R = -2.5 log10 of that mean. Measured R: 0.29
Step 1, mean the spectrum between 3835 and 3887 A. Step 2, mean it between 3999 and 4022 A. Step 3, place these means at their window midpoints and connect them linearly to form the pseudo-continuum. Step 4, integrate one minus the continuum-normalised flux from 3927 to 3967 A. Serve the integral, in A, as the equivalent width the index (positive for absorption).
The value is 7.76 A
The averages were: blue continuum 25.8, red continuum 34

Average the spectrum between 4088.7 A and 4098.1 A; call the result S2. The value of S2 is 28.4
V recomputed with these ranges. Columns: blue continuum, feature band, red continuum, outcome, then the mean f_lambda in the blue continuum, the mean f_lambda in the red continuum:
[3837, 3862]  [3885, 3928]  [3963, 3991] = -3.8 A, 25.7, 24.2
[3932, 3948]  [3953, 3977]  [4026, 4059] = 2.9 A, 23.9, 33.5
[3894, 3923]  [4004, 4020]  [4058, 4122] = -2.4 A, 28.2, 30.3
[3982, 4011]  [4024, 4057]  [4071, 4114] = -4.1 A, 30.1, 29.4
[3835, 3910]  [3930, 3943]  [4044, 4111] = 2.1 A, 25.9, 30.7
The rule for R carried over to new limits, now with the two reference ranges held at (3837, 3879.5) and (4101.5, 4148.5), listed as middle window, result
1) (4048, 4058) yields -0.15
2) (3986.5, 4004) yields -0.07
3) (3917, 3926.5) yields -0.11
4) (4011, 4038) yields -0.23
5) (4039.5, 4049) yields -0.14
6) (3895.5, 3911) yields -0.03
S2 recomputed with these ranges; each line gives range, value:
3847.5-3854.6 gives 28.2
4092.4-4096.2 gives 26.9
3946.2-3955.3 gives 27.3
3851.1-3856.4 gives 30.2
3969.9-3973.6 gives 23.7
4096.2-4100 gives 23.5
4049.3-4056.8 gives 33.3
